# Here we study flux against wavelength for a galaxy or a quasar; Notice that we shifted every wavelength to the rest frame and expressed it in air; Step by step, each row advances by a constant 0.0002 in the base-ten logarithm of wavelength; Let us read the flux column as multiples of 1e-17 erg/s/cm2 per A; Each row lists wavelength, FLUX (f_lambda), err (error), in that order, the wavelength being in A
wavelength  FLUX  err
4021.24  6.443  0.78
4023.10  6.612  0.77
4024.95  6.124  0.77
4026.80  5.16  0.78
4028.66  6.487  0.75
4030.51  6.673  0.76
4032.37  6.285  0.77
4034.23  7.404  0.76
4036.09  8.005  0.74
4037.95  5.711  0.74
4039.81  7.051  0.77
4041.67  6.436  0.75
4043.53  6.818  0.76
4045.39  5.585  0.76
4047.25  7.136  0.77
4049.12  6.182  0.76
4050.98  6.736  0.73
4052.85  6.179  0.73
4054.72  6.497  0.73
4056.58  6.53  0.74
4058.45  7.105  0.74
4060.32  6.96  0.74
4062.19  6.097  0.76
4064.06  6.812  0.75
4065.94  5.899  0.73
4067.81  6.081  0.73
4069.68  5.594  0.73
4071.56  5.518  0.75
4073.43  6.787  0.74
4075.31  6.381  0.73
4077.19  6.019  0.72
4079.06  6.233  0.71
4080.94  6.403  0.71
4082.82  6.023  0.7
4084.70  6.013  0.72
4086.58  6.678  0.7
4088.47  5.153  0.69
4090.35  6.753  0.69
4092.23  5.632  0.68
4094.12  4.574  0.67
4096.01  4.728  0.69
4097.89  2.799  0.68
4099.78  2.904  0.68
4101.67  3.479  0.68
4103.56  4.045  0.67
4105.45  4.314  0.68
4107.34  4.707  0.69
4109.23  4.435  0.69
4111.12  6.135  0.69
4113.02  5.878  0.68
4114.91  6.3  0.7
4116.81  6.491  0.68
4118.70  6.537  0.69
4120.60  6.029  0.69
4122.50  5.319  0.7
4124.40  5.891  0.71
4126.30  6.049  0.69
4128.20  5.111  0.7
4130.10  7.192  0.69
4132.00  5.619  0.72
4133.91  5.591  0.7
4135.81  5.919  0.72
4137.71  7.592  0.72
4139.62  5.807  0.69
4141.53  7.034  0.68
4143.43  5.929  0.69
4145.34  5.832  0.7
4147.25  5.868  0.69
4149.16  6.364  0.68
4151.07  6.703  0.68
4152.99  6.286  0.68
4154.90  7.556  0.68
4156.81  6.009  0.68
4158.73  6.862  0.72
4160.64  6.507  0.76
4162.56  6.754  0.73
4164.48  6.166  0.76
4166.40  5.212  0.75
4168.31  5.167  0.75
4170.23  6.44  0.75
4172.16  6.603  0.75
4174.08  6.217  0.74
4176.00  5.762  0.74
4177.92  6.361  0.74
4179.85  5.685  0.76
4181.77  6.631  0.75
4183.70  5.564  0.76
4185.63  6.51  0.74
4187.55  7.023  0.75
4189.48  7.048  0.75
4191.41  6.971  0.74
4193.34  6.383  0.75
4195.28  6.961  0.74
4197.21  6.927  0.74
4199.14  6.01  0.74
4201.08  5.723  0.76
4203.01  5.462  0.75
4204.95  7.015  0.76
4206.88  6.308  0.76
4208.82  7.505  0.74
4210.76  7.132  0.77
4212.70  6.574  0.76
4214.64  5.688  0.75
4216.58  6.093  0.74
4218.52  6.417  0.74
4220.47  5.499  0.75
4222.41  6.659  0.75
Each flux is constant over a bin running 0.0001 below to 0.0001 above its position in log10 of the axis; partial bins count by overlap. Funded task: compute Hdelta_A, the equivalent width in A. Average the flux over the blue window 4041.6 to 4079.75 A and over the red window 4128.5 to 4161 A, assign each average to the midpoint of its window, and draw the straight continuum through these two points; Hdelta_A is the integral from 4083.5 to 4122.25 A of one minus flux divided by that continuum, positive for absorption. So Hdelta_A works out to 7.16 A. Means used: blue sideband 6.36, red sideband 6.37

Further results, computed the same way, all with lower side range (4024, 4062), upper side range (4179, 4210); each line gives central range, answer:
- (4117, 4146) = 1.80 A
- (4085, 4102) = 4.40 A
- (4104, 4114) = 2.26 A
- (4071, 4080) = 0.44 A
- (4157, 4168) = 0.49 A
